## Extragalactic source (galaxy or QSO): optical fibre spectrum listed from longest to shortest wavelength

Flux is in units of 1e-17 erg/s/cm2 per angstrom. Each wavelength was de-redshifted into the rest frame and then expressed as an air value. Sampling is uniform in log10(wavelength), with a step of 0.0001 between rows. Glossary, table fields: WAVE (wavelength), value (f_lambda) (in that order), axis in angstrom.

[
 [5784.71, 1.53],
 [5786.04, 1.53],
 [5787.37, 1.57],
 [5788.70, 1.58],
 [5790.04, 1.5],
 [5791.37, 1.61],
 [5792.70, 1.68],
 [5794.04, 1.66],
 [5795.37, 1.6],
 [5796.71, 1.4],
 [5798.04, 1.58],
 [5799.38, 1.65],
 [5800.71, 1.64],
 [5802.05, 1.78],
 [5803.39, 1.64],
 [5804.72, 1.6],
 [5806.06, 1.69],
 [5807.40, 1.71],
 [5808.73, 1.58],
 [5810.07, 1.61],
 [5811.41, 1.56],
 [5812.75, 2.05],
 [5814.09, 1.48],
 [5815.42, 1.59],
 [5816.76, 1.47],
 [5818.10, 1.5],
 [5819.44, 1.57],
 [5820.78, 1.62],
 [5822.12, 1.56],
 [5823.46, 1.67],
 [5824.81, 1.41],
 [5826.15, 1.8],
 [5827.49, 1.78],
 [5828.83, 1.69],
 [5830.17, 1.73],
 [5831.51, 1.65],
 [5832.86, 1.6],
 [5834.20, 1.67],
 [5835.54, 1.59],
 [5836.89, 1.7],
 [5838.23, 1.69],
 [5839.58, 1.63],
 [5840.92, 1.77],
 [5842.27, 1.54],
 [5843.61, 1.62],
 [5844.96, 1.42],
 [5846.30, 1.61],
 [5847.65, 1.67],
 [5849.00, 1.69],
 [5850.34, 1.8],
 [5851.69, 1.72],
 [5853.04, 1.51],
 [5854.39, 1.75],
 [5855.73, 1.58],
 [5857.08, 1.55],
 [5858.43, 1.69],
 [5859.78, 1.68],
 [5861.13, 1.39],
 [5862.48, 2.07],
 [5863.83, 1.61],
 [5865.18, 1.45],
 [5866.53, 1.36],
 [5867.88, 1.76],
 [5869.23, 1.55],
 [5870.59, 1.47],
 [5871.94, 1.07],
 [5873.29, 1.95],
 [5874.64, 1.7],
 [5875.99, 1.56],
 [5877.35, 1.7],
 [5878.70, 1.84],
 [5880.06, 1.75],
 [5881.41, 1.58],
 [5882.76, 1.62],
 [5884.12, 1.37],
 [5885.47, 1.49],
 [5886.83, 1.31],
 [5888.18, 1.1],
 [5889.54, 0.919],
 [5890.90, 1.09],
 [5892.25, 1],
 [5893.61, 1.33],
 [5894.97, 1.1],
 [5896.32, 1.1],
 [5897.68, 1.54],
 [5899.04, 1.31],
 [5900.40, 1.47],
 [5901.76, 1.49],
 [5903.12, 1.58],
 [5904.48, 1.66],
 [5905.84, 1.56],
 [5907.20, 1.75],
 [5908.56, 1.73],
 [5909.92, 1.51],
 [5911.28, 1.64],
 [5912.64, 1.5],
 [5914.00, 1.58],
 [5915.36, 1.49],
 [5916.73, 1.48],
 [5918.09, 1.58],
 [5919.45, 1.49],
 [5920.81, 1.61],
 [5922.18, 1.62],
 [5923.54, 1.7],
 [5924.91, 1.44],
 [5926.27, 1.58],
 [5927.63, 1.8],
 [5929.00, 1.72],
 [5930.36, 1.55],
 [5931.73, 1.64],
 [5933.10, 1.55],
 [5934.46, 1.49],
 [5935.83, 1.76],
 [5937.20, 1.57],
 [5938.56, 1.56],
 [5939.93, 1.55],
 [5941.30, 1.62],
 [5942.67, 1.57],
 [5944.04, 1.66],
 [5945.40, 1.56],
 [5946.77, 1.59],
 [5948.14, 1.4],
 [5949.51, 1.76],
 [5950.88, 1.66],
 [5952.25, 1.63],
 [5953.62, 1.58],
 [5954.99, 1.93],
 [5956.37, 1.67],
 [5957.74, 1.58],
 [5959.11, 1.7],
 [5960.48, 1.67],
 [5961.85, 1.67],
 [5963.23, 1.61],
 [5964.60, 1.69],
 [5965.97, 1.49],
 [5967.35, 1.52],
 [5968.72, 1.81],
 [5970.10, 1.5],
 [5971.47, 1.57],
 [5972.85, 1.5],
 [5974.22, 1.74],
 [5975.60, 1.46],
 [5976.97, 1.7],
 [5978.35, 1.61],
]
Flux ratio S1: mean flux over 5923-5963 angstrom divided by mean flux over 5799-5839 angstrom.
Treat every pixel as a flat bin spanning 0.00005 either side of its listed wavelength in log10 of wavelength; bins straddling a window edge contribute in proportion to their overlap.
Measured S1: 1.0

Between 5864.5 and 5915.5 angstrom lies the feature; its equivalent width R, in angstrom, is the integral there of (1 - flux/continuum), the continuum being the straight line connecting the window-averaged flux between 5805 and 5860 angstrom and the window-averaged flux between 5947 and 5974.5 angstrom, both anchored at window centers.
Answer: 5.1 angstrom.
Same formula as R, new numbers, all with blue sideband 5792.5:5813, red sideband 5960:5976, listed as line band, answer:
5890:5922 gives 3.1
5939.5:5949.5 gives 0.2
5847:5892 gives 2.1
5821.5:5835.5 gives -0.1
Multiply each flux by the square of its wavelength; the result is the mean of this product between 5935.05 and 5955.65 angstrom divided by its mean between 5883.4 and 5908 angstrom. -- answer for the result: 1.23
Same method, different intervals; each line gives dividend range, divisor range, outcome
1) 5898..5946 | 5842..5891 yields 1.03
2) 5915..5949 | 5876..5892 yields 1.13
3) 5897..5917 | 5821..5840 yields 0.96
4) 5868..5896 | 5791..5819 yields 0.90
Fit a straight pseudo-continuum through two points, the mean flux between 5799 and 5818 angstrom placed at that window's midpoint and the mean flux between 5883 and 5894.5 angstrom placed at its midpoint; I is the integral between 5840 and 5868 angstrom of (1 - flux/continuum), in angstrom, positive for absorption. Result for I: -4.6 angstrom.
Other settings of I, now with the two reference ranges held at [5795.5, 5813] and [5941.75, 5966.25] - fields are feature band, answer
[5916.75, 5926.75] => 0.4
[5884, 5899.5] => 4.0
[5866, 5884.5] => 0.5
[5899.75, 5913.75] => 0.4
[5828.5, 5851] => -0.1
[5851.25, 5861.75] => 0.2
